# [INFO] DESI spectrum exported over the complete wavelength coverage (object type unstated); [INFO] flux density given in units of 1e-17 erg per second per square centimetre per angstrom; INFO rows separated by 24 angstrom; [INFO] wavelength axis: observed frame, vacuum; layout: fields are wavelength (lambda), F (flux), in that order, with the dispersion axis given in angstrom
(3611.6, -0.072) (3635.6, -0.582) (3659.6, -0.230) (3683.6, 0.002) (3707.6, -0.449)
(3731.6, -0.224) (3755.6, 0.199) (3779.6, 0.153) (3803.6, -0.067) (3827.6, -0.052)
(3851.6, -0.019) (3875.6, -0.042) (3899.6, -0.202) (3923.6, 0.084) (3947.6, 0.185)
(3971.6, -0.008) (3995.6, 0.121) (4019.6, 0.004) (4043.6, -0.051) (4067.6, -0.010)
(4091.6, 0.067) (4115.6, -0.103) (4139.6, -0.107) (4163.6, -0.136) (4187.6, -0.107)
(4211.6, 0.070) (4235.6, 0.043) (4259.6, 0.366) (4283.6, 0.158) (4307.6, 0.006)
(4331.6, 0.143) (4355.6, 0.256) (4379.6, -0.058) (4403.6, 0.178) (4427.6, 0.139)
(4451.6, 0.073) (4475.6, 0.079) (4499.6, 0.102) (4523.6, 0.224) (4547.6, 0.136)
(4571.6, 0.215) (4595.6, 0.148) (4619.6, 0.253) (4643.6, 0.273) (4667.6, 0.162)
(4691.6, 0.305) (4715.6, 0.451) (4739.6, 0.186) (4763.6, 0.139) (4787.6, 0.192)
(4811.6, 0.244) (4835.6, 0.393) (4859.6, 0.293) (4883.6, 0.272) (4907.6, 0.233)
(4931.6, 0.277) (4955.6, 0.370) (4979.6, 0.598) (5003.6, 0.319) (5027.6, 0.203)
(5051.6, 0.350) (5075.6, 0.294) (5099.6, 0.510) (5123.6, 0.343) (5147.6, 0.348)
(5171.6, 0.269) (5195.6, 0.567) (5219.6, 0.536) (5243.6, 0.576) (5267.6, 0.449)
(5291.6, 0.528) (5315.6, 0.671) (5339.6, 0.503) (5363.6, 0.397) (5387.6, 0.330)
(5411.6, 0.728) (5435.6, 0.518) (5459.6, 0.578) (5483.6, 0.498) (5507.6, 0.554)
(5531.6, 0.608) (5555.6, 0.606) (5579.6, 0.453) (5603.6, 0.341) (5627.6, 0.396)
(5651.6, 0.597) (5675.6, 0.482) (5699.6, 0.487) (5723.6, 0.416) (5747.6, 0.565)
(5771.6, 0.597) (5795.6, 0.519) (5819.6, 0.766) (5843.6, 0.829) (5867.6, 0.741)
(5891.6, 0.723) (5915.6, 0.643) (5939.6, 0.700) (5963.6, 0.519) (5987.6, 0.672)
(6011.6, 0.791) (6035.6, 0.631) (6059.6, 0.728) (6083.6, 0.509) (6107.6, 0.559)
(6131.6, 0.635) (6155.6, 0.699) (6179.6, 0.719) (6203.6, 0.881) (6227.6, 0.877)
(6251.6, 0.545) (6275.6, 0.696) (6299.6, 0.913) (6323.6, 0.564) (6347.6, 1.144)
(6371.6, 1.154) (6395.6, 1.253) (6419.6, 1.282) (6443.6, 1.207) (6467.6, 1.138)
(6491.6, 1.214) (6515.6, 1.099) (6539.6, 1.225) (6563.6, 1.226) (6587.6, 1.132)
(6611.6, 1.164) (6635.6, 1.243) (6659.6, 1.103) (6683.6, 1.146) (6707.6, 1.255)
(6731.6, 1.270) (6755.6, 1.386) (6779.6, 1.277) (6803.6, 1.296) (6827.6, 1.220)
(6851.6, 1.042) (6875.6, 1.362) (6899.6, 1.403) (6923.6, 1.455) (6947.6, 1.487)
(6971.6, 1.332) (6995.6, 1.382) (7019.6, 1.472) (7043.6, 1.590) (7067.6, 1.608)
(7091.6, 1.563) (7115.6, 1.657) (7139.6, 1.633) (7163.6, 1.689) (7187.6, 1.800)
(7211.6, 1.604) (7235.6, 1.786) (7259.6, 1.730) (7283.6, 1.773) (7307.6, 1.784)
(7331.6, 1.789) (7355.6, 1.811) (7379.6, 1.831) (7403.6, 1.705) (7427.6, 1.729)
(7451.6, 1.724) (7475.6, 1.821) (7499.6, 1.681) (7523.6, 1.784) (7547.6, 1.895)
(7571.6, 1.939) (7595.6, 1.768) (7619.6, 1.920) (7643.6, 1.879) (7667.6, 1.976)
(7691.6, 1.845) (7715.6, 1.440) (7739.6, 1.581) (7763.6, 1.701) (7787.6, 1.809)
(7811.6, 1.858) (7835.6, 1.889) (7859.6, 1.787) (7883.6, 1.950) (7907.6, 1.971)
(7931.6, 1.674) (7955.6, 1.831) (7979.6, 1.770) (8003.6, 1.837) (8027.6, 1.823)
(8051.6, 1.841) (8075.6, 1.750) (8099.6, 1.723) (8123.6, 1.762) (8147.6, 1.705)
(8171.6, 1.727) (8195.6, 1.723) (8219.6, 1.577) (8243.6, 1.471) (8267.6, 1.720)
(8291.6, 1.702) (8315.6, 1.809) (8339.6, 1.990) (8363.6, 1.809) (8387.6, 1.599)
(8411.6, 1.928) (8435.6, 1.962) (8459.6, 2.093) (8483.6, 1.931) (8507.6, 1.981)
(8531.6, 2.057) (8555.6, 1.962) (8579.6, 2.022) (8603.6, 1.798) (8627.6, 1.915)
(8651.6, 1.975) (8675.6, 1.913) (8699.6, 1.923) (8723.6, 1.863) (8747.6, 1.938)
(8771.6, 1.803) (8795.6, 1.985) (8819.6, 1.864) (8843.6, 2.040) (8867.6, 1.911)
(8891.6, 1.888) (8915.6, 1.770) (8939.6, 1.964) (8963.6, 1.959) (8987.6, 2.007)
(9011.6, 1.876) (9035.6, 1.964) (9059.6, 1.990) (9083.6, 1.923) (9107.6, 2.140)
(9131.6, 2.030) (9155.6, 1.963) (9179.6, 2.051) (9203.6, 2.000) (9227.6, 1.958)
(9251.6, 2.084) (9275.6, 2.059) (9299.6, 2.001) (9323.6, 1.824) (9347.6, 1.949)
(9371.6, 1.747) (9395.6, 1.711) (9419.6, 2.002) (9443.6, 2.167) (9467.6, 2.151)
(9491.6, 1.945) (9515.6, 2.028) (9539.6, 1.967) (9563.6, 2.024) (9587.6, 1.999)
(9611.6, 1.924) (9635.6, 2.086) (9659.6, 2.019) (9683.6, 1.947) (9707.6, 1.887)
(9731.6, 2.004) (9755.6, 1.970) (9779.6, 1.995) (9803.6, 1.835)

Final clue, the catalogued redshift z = 0.591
